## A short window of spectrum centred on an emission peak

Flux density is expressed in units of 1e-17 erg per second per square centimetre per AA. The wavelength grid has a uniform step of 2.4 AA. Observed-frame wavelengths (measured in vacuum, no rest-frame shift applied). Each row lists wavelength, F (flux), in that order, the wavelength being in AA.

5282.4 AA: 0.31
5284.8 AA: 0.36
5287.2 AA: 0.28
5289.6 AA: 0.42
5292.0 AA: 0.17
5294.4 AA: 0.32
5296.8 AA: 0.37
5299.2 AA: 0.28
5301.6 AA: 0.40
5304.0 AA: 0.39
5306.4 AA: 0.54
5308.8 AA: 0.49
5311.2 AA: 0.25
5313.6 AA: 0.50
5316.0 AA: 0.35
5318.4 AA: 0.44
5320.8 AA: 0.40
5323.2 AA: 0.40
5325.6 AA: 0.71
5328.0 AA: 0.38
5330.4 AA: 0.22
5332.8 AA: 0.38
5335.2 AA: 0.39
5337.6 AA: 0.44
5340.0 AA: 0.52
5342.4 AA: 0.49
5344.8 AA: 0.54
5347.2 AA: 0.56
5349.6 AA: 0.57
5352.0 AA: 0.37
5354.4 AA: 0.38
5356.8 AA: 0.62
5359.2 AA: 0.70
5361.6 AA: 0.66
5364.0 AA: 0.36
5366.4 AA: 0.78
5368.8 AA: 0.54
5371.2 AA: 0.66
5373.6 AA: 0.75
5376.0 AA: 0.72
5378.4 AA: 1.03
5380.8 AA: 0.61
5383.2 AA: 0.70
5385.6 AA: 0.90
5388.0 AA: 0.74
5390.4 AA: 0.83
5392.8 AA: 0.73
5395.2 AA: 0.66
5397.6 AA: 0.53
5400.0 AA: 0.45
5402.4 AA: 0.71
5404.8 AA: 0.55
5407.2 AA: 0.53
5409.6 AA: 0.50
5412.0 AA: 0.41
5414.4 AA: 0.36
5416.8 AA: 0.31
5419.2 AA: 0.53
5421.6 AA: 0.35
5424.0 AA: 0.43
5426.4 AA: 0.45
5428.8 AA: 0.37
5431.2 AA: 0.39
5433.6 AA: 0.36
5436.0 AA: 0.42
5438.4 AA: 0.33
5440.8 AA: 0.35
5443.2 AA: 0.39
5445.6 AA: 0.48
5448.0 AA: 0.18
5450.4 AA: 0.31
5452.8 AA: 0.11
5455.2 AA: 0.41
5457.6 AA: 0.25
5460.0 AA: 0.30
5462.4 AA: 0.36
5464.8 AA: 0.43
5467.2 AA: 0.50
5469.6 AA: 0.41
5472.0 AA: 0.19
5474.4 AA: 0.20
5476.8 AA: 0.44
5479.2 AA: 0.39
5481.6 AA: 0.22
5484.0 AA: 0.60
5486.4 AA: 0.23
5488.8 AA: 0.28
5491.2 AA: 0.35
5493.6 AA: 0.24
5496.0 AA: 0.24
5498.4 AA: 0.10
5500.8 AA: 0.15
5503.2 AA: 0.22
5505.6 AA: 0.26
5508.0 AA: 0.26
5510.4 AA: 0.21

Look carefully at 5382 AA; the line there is C III] 1909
